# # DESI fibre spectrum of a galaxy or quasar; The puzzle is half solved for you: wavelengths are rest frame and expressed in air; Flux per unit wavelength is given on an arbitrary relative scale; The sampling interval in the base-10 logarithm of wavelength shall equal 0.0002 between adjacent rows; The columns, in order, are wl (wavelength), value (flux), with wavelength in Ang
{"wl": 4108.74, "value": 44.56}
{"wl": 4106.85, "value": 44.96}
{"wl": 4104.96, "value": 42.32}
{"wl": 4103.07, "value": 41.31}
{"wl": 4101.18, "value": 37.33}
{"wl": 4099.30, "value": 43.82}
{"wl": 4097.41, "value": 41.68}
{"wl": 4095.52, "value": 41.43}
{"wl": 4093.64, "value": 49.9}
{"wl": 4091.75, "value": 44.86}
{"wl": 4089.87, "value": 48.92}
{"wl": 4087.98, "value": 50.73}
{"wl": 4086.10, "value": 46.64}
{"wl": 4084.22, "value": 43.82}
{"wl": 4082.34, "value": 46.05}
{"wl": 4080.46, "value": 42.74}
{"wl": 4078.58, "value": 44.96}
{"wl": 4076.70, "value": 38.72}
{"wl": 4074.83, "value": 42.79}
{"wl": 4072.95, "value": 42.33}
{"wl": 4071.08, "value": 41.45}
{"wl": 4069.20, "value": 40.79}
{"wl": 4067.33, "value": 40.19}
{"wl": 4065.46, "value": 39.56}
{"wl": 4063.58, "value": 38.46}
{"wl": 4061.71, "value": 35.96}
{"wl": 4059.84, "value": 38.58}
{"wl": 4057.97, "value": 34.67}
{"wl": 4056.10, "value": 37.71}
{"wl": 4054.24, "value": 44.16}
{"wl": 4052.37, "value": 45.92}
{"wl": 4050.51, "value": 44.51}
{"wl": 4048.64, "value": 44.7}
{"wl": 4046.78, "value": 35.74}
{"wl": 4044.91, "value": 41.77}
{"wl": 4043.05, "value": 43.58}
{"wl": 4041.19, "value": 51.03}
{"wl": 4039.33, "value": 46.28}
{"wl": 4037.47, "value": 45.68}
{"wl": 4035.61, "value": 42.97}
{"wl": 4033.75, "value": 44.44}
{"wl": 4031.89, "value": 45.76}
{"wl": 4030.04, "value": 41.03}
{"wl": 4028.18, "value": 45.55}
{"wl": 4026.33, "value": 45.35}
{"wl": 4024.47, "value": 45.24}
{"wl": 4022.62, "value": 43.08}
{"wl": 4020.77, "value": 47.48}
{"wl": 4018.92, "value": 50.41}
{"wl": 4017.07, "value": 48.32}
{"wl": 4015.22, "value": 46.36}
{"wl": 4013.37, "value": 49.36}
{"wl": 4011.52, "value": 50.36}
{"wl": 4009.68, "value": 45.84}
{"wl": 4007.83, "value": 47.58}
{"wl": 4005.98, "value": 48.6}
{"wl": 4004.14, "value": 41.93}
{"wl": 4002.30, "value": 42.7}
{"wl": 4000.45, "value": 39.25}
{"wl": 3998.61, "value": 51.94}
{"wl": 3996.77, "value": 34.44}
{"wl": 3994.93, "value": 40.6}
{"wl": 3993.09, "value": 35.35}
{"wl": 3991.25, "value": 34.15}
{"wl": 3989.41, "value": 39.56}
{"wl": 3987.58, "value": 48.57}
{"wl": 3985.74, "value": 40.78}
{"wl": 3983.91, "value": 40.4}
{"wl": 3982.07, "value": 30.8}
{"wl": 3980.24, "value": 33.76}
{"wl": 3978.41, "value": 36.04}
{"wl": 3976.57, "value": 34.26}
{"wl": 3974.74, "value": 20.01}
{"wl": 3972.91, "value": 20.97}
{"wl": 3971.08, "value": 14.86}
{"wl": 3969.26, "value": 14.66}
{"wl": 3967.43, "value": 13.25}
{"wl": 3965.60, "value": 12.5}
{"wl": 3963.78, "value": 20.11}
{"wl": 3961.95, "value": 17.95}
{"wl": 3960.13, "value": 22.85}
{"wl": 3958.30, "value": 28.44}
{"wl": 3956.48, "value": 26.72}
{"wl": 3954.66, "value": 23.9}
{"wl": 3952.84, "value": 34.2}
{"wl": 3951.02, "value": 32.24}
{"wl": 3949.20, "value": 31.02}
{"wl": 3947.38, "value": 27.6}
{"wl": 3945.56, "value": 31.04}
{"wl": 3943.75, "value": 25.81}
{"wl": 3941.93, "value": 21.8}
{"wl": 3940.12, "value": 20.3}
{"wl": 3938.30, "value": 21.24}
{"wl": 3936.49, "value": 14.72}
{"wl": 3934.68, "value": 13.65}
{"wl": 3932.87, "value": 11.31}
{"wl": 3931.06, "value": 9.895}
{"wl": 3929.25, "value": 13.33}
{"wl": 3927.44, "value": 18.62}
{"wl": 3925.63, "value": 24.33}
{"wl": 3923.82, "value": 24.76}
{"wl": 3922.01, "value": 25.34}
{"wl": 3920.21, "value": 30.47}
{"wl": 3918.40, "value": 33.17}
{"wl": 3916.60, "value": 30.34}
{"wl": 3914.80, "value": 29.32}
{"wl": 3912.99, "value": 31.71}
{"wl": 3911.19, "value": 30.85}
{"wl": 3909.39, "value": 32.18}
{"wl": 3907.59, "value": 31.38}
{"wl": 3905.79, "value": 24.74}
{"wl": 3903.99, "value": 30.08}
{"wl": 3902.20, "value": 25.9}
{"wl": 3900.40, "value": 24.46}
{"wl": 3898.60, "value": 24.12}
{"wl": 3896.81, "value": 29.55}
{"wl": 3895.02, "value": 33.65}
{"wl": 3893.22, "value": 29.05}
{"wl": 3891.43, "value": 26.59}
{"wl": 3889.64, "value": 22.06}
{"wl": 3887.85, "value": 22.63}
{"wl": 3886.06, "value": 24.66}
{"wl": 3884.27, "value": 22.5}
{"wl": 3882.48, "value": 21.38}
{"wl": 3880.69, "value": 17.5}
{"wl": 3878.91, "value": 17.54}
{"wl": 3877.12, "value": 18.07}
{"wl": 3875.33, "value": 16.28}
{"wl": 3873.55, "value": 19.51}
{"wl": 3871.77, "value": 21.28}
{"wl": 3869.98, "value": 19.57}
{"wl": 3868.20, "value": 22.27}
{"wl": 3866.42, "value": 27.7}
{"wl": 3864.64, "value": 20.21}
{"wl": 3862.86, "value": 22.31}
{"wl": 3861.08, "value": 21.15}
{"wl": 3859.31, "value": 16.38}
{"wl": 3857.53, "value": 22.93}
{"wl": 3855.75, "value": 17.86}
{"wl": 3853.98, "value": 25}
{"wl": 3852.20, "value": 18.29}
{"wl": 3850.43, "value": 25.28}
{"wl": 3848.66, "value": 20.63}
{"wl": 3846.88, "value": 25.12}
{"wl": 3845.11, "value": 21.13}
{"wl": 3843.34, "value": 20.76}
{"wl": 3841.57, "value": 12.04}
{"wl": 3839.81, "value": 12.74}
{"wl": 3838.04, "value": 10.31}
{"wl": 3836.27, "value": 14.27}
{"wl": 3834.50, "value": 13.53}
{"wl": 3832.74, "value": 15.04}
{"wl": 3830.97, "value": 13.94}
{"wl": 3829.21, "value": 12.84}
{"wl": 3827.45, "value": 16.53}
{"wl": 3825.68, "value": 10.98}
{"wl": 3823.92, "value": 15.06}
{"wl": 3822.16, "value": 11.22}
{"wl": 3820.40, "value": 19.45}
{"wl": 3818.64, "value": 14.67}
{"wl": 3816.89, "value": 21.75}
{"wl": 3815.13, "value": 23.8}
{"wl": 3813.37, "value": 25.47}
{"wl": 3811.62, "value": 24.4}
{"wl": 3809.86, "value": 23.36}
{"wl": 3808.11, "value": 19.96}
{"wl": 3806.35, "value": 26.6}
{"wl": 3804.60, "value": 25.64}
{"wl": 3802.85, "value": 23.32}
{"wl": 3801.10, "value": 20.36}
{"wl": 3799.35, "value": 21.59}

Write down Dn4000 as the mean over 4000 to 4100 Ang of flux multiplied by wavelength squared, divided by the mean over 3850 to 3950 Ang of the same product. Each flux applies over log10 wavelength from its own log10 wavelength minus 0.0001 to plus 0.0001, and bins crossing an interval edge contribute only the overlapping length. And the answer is 2.02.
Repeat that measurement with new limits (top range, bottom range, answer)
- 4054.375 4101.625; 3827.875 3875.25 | 2.51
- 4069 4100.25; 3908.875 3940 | 2.09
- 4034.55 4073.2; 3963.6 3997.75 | 1.44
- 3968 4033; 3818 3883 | 2.37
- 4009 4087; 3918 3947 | 2.18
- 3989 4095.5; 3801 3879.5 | 2.51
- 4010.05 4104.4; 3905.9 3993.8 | 1.75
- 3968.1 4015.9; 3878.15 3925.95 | 1.48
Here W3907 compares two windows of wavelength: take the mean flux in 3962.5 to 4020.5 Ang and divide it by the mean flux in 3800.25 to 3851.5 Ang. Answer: 1.96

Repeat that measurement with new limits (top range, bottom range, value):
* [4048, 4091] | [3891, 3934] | 1.63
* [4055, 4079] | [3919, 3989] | 1.60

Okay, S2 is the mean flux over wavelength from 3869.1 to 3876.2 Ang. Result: 19.2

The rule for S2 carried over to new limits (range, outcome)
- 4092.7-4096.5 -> 45.7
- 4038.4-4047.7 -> 43.7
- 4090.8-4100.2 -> 44.3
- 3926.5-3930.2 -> 16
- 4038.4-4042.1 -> 48.7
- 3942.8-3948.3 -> 28.1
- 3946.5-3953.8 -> 31.2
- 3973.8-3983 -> 30.9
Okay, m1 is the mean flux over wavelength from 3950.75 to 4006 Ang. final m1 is 31.2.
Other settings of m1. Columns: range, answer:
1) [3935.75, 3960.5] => 26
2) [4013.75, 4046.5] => 45.4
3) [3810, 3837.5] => 16.9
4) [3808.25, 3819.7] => 22.1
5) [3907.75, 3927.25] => 28.9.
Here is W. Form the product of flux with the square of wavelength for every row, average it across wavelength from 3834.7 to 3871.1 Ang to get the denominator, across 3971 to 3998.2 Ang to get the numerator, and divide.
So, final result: 1.88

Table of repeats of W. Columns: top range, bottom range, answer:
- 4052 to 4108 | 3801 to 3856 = 2.57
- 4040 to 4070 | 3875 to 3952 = 1.81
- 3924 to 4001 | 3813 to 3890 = 1.50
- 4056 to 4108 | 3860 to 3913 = 1.93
